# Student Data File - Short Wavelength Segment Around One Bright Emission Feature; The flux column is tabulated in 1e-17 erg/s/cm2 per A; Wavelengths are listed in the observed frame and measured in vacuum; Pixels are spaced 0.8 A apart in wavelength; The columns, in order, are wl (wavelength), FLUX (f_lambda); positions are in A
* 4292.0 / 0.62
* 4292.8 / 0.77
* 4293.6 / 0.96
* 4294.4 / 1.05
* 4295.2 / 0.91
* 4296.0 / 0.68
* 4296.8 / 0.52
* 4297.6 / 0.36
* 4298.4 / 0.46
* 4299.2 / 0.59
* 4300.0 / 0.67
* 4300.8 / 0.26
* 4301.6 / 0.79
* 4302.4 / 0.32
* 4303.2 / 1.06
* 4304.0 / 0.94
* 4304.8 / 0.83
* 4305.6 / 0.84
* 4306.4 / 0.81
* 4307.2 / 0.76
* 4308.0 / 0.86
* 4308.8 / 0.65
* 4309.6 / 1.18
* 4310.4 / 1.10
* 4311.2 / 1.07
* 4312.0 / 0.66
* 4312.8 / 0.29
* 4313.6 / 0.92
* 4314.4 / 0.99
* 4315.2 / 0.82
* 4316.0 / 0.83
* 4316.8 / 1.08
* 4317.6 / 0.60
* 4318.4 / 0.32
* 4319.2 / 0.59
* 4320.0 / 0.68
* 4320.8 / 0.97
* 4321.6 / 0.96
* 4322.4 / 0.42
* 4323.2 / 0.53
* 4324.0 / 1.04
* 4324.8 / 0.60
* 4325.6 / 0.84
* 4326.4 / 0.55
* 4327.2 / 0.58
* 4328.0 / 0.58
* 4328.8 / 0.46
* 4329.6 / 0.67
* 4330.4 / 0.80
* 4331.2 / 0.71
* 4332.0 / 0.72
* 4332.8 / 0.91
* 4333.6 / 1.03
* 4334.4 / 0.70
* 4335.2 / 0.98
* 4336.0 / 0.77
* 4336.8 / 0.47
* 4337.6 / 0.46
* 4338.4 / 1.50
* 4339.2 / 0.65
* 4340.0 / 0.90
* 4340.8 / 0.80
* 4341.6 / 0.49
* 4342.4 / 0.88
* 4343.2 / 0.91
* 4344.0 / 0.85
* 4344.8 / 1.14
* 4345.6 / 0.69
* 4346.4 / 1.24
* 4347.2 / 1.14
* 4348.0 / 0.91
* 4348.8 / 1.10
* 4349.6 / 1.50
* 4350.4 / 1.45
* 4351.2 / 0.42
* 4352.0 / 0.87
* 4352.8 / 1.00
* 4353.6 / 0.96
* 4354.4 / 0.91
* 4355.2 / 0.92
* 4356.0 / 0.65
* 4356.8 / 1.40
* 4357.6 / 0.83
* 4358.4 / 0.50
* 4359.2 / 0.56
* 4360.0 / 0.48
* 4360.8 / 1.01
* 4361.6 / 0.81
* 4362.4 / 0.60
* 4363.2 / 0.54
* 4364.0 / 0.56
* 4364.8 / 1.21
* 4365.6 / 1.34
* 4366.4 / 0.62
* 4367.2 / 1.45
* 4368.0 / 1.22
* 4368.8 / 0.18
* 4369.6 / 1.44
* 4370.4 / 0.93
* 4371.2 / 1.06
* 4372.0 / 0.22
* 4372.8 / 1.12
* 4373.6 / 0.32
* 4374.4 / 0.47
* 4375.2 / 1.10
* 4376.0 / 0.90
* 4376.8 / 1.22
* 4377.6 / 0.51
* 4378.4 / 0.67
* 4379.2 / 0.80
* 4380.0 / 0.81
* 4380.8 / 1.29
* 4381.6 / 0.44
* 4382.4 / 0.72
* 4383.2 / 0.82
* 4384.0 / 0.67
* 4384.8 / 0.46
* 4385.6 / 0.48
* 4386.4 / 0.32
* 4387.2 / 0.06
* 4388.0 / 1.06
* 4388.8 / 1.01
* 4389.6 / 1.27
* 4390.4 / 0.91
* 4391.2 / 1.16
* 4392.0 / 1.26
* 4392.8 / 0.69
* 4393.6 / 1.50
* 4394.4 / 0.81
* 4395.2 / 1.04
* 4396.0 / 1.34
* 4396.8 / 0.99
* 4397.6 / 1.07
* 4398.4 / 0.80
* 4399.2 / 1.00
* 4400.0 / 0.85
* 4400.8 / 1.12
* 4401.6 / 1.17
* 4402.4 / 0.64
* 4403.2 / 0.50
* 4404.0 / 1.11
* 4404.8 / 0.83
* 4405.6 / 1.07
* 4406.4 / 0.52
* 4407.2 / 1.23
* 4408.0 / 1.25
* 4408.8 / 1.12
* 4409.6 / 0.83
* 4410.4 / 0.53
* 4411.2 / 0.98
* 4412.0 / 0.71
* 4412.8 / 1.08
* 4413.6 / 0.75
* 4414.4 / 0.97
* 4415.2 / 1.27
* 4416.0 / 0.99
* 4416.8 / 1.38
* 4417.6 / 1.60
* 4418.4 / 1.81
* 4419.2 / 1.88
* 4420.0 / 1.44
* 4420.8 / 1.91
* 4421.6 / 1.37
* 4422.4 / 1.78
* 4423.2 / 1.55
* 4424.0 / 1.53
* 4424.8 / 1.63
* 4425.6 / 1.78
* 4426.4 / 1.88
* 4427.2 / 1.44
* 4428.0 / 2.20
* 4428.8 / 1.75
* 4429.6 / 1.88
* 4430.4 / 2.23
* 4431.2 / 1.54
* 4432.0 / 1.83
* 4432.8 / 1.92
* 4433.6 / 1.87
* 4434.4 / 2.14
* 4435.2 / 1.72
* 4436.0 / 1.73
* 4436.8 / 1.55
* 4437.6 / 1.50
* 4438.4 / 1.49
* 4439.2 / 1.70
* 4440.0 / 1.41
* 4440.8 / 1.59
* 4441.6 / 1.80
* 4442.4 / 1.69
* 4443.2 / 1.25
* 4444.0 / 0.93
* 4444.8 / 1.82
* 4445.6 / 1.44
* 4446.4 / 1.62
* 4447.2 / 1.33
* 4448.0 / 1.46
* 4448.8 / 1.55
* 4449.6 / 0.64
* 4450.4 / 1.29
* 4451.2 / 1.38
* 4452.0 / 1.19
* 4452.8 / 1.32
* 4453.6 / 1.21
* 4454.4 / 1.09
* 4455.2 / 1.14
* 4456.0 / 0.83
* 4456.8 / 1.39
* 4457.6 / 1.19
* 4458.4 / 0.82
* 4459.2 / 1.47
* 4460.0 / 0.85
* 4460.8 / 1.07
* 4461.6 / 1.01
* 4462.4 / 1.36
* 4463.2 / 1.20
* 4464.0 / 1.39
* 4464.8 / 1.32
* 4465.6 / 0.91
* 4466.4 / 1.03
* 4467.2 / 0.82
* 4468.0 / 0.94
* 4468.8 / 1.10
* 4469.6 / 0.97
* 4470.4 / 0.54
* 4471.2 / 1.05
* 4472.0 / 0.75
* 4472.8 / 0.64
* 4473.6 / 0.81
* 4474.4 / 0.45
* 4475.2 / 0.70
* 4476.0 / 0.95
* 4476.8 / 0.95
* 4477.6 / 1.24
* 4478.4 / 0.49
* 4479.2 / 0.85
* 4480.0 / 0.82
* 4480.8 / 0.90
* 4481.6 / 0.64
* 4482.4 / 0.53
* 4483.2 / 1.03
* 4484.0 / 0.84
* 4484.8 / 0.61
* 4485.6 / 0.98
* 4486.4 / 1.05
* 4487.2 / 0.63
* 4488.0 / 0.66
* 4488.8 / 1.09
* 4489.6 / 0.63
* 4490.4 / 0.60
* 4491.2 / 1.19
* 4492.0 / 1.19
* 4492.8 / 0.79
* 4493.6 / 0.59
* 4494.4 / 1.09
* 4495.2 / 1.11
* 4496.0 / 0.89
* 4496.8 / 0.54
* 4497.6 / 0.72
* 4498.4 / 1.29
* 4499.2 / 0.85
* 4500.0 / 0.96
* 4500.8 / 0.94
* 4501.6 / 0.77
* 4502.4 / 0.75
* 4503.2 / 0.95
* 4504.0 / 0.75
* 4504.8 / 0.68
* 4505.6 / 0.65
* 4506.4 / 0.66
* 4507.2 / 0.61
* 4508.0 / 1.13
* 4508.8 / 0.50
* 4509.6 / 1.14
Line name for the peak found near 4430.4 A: C IV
